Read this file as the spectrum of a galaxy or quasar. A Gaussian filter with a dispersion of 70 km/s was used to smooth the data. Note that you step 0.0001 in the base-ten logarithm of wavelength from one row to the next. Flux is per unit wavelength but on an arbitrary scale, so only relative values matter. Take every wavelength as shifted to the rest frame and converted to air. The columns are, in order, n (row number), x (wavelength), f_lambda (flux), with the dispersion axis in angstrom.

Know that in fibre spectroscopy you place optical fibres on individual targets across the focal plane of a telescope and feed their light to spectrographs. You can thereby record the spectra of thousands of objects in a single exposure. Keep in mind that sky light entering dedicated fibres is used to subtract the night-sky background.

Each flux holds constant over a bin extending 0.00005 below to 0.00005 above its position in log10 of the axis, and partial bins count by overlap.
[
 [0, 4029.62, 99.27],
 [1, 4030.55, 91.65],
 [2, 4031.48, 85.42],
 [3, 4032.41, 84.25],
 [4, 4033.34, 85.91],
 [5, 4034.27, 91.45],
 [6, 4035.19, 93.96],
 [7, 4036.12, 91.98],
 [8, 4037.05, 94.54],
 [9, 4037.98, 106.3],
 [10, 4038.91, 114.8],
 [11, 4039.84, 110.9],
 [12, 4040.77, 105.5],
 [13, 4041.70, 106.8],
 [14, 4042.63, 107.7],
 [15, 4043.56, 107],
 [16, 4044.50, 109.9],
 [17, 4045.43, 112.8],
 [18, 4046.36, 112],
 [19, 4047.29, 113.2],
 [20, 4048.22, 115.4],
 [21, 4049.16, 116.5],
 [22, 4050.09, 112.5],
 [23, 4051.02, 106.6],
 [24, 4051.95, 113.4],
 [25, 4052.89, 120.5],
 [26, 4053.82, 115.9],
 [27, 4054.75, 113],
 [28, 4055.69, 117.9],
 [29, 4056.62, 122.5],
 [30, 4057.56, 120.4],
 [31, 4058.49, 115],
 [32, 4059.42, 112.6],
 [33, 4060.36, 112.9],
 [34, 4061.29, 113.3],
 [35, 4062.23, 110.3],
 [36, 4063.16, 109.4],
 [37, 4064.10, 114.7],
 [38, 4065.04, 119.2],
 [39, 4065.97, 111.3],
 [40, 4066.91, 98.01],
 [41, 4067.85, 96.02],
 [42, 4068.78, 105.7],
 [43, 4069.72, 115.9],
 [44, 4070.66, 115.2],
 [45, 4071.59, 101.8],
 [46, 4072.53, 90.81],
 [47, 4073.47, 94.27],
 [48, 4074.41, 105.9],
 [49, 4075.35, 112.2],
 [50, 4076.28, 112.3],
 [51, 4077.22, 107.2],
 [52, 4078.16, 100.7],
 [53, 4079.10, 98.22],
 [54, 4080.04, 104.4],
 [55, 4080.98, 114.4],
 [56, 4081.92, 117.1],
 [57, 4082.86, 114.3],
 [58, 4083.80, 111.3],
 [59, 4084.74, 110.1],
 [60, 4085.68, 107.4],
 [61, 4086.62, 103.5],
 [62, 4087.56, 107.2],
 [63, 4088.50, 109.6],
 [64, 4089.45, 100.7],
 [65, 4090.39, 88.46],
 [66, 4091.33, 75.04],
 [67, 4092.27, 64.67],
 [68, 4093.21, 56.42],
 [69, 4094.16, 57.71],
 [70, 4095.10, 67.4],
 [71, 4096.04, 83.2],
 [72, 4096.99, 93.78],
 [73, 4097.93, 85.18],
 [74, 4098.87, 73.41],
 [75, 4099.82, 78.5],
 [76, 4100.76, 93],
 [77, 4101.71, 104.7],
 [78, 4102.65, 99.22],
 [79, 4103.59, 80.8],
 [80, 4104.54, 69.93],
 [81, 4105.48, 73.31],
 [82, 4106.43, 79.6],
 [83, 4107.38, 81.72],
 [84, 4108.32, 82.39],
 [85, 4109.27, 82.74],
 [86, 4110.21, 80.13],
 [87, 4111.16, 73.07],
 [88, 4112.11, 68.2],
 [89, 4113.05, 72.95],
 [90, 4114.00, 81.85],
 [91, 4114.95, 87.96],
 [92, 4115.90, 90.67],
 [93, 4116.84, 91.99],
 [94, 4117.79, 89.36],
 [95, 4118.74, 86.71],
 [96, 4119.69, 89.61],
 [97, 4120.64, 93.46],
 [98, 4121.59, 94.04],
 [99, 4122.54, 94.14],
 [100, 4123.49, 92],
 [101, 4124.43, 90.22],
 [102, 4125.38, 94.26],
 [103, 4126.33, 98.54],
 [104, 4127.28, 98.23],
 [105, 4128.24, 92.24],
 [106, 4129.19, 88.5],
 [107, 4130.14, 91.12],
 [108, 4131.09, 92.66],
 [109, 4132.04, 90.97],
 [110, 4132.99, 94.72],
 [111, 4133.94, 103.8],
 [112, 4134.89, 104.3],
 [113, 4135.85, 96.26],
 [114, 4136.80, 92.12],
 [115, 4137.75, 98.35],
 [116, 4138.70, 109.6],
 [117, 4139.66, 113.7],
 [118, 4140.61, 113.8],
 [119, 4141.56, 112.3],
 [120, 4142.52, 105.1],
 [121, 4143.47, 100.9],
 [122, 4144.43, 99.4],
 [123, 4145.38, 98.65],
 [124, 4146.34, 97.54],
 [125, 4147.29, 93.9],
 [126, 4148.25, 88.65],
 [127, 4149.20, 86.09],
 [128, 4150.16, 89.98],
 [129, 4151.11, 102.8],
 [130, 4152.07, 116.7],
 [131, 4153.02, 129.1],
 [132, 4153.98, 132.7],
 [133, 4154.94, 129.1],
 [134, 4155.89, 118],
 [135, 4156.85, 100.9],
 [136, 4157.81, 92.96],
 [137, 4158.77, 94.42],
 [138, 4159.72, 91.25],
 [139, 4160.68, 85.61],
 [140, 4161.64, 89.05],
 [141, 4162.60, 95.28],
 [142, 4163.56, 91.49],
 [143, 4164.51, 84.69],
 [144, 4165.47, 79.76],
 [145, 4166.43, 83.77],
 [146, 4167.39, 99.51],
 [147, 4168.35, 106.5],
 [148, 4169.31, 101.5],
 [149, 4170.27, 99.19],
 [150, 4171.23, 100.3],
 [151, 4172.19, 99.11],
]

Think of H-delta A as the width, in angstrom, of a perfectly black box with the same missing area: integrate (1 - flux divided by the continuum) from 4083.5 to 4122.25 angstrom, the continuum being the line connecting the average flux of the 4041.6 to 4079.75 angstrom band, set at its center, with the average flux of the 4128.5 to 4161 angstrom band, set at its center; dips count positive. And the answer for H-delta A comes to 7.4 angstrom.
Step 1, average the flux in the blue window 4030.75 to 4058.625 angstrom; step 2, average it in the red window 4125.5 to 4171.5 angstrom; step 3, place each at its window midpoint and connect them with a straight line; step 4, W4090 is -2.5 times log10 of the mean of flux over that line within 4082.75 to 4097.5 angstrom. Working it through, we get 0.16 mag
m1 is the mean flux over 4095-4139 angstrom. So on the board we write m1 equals 88.4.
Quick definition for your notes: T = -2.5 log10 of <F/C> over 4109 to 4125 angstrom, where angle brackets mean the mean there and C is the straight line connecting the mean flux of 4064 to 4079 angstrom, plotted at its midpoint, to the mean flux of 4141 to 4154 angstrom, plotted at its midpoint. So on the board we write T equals 0.208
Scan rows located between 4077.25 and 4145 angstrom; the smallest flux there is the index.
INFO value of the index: 56.42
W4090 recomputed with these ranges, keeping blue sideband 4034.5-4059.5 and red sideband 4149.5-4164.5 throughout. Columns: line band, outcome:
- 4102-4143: 0.16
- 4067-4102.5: 0.12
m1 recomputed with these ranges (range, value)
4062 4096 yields 100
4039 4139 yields 98.3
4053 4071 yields 113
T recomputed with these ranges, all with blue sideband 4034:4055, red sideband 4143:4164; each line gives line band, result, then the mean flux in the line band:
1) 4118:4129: 0.11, 92.8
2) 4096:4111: 0.24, 83.6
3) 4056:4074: -0.02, 109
